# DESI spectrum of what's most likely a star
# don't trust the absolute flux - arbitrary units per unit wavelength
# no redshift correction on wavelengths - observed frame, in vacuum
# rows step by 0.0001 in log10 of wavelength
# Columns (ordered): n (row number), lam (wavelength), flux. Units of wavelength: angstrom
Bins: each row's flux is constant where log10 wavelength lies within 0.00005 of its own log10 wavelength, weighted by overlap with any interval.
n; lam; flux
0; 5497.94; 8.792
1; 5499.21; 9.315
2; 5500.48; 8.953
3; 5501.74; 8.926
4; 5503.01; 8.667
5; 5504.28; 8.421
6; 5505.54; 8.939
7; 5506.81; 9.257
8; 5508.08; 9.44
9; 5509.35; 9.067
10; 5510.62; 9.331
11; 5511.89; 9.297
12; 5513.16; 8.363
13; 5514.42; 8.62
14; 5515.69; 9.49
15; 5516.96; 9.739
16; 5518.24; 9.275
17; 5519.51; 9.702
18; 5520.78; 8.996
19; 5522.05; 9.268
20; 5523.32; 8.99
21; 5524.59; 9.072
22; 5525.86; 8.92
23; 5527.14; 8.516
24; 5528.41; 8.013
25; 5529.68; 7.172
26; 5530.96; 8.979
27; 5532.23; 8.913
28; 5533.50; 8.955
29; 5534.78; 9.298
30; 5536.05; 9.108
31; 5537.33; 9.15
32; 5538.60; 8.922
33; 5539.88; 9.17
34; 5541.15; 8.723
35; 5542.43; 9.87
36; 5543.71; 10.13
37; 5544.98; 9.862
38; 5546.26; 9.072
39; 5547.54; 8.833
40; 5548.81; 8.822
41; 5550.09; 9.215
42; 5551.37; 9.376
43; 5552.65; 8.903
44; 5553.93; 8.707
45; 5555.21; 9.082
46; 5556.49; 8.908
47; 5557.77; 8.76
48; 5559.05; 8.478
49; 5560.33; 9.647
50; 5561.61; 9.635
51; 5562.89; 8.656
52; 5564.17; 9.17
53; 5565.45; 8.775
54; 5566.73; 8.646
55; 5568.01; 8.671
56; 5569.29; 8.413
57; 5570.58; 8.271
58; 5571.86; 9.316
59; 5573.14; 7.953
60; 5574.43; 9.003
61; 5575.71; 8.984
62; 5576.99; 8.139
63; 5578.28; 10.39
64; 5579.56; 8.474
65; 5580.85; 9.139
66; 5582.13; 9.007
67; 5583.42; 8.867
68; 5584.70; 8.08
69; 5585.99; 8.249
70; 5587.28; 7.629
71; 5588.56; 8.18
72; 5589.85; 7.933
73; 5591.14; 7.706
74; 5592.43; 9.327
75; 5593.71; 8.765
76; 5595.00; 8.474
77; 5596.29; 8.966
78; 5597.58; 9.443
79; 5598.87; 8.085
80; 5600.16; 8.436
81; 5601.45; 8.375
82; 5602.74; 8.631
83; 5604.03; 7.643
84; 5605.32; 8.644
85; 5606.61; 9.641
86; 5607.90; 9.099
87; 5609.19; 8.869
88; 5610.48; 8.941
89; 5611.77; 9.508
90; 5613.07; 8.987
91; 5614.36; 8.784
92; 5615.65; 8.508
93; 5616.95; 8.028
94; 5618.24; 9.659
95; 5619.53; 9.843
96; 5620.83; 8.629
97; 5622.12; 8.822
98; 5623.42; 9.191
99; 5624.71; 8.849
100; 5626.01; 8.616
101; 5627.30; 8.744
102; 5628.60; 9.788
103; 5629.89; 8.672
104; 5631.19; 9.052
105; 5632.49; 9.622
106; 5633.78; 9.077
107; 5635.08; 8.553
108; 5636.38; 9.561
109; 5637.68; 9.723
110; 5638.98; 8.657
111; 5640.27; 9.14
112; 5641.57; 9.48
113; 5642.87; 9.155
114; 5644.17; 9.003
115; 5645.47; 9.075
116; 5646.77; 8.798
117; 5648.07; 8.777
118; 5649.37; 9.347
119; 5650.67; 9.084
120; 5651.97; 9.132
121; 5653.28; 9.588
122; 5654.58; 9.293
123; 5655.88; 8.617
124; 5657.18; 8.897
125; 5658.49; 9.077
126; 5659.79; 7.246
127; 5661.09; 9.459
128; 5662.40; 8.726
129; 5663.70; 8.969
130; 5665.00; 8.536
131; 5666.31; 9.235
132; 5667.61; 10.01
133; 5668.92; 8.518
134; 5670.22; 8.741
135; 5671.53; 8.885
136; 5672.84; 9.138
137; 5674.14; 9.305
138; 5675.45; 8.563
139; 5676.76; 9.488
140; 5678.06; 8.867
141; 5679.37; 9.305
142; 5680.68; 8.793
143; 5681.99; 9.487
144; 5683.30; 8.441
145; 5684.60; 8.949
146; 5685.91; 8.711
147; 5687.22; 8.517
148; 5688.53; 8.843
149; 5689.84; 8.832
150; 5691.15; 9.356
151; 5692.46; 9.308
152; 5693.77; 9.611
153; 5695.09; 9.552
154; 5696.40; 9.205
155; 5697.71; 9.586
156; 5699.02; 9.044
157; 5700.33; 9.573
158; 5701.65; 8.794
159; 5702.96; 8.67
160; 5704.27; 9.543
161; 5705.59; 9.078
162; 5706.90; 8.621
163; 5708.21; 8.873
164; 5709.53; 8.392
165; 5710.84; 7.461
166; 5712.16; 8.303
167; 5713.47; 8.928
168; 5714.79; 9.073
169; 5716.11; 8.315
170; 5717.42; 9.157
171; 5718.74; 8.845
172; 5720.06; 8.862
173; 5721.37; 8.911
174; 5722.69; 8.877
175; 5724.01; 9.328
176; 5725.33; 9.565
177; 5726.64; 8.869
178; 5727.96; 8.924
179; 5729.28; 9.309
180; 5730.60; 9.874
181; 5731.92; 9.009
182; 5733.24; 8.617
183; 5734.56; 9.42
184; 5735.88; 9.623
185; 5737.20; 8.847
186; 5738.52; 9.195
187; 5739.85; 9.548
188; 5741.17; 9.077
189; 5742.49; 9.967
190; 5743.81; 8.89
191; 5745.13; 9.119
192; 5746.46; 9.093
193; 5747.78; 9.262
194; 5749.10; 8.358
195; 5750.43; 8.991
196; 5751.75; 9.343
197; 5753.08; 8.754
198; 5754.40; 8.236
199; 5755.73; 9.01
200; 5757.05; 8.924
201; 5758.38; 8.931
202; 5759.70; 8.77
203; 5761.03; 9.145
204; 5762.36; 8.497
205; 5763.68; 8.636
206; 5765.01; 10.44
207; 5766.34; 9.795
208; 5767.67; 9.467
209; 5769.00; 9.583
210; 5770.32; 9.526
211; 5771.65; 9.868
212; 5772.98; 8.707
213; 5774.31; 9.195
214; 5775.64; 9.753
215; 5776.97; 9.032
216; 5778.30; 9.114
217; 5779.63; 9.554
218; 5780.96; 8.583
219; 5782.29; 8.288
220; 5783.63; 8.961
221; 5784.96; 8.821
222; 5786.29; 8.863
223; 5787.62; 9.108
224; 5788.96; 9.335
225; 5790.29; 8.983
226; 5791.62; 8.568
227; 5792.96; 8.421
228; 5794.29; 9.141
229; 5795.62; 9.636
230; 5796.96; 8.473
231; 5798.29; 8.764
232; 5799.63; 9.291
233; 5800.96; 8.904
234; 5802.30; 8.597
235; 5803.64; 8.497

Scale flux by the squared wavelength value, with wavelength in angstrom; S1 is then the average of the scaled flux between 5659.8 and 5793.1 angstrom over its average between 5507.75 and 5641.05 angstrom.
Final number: 1.07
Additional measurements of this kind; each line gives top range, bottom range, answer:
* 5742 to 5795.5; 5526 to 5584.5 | 1.10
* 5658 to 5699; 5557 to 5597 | 1.07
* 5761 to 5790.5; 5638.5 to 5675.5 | 1.07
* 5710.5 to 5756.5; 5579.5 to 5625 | 1.08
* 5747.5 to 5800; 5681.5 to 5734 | 1.03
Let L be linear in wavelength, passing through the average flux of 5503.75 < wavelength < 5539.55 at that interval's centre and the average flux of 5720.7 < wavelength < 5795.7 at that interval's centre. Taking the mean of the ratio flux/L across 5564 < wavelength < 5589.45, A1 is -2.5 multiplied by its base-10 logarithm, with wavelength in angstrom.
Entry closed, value 0.04 mag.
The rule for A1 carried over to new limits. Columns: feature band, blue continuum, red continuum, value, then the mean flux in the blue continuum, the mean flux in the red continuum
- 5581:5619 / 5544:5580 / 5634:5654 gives 0.05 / 8.95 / 9.13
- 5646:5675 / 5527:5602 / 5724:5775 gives 0.00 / 8.81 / 9.17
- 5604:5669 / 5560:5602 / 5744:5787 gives -0.03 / 8.68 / 9.08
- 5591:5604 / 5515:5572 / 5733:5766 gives 0.05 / 9.01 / 9.08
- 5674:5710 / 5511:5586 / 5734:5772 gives 0.01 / 8.96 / 9.18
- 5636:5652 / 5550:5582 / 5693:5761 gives -0.02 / 8.9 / 9.02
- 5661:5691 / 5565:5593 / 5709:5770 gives -0.01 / 8.59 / 9.04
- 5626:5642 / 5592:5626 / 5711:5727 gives -0.04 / 8.84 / 8.88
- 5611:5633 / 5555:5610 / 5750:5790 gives -0.03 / 8.71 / 9.11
